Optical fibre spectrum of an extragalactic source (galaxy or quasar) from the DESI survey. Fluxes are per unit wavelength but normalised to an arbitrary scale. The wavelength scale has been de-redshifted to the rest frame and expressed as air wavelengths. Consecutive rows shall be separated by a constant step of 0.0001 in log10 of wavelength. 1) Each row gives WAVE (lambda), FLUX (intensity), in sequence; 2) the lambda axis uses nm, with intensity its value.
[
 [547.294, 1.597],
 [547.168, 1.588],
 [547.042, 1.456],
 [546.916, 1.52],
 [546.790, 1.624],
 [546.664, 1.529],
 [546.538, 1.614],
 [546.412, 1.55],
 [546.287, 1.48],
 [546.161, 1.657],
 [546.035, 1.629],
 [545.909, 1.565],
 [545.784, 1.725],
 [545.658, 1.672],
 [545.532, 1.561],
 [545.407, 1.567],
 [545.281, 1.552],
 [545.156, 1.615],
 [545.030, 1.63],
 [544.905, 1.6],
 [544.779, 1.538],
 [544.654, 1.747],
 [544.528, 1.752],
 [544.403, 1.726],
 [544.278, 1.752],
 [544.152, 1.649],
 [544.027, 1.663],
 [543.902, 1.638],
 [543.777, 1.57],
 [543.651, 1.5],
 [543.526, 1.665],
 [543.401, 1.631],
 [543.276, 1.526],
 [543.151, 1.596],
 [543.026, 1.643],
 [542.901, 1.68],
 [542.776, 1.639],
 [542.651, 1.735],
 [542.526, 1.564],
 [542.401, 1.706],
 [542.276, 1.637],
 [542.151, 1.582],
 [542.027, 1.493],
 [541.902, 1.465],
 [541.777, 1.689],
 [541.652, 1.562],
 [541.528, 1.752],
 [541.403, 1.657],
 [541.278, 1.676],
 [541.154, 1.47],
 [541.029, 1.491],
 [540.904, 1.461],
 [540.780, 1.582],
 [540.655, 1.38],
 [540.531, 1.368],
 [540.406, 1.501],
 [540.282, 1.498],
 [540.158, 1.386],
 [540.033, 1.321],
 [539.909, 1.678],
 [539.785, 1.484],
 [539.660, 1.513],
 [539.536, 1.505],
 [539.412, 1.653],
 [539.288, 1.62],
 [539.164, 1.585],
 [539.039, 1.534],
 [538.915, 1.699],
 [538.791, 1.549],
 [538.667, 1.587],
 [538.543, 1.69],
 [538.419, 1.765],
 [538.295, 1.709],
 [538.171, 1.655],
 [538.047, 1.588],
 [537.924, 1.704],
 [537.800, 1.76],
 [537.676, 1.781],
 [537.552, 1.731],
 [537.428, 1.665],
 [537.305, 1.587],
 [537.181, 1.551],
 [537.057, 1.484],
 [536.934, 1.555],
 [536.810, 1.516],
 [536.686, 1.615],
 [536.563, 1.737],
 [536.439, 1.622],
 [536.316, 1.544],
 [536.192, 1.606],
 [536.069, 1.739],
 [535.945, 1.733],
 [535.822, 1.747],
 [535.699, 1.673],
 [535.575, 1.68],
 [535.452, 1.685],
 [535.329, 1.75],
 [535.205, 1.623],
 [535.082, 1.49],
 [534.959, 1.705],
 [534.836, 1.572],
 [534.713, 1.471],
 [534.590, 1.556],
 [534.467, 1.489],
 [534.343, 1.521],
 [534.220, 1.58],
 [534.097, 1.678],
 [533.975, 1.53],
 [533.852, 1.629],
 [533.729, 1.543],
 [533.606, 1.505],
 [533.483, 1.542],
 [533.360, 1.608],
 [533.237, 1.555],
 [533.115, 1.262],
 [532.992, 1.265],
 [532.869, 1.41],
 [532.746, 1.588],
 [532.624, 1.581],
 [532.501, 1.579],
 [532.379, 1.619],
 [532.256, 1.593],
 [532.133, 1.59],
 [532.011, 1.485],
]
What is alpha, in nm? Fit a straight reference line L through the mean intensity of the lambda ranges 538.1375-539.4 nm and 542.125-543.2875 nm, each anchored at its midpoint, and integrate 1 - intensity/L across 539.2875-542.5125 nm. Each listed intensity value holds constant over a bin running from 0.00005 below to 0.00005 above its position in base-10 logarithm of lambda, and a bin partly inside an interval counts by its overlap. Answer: 0.188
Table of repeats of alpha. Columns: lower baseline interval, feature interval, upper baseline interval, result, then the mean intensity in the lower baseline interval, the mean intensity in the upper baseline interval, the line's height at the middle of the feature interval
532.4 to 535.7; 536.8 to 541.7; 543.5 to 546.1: 0.04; 1.56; 1.63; 1.59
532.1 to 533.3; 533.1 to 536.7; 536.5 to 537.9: -0.08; 1.5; 1.64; 1.57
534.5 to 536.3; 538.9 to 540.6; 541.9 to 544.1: 0.11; 1.64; 1.61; 1.62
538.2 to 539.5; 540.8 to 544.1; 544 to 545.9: 0.08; 1.64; 1.65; 1.64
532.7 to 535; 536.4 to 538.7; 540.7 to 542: -0.15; 1.52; 1.57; 1.55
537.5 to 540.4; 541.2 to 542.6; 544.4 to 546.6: 0.00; 1.61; 1.62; 1.61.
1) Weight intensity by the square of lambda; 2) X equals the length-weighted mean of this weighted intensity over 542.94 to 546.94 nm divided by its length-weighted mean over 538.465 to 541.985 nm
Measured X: 1.06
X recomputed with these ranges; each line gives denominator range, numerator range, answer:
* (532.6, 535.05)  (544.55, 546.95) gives 1.10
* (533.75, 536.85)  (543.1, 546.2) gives 1.04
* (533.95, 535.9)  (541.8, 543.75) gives 1.02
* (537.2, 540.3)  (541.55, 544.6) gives 1.03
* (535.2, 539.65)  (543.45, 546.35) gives 1.02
